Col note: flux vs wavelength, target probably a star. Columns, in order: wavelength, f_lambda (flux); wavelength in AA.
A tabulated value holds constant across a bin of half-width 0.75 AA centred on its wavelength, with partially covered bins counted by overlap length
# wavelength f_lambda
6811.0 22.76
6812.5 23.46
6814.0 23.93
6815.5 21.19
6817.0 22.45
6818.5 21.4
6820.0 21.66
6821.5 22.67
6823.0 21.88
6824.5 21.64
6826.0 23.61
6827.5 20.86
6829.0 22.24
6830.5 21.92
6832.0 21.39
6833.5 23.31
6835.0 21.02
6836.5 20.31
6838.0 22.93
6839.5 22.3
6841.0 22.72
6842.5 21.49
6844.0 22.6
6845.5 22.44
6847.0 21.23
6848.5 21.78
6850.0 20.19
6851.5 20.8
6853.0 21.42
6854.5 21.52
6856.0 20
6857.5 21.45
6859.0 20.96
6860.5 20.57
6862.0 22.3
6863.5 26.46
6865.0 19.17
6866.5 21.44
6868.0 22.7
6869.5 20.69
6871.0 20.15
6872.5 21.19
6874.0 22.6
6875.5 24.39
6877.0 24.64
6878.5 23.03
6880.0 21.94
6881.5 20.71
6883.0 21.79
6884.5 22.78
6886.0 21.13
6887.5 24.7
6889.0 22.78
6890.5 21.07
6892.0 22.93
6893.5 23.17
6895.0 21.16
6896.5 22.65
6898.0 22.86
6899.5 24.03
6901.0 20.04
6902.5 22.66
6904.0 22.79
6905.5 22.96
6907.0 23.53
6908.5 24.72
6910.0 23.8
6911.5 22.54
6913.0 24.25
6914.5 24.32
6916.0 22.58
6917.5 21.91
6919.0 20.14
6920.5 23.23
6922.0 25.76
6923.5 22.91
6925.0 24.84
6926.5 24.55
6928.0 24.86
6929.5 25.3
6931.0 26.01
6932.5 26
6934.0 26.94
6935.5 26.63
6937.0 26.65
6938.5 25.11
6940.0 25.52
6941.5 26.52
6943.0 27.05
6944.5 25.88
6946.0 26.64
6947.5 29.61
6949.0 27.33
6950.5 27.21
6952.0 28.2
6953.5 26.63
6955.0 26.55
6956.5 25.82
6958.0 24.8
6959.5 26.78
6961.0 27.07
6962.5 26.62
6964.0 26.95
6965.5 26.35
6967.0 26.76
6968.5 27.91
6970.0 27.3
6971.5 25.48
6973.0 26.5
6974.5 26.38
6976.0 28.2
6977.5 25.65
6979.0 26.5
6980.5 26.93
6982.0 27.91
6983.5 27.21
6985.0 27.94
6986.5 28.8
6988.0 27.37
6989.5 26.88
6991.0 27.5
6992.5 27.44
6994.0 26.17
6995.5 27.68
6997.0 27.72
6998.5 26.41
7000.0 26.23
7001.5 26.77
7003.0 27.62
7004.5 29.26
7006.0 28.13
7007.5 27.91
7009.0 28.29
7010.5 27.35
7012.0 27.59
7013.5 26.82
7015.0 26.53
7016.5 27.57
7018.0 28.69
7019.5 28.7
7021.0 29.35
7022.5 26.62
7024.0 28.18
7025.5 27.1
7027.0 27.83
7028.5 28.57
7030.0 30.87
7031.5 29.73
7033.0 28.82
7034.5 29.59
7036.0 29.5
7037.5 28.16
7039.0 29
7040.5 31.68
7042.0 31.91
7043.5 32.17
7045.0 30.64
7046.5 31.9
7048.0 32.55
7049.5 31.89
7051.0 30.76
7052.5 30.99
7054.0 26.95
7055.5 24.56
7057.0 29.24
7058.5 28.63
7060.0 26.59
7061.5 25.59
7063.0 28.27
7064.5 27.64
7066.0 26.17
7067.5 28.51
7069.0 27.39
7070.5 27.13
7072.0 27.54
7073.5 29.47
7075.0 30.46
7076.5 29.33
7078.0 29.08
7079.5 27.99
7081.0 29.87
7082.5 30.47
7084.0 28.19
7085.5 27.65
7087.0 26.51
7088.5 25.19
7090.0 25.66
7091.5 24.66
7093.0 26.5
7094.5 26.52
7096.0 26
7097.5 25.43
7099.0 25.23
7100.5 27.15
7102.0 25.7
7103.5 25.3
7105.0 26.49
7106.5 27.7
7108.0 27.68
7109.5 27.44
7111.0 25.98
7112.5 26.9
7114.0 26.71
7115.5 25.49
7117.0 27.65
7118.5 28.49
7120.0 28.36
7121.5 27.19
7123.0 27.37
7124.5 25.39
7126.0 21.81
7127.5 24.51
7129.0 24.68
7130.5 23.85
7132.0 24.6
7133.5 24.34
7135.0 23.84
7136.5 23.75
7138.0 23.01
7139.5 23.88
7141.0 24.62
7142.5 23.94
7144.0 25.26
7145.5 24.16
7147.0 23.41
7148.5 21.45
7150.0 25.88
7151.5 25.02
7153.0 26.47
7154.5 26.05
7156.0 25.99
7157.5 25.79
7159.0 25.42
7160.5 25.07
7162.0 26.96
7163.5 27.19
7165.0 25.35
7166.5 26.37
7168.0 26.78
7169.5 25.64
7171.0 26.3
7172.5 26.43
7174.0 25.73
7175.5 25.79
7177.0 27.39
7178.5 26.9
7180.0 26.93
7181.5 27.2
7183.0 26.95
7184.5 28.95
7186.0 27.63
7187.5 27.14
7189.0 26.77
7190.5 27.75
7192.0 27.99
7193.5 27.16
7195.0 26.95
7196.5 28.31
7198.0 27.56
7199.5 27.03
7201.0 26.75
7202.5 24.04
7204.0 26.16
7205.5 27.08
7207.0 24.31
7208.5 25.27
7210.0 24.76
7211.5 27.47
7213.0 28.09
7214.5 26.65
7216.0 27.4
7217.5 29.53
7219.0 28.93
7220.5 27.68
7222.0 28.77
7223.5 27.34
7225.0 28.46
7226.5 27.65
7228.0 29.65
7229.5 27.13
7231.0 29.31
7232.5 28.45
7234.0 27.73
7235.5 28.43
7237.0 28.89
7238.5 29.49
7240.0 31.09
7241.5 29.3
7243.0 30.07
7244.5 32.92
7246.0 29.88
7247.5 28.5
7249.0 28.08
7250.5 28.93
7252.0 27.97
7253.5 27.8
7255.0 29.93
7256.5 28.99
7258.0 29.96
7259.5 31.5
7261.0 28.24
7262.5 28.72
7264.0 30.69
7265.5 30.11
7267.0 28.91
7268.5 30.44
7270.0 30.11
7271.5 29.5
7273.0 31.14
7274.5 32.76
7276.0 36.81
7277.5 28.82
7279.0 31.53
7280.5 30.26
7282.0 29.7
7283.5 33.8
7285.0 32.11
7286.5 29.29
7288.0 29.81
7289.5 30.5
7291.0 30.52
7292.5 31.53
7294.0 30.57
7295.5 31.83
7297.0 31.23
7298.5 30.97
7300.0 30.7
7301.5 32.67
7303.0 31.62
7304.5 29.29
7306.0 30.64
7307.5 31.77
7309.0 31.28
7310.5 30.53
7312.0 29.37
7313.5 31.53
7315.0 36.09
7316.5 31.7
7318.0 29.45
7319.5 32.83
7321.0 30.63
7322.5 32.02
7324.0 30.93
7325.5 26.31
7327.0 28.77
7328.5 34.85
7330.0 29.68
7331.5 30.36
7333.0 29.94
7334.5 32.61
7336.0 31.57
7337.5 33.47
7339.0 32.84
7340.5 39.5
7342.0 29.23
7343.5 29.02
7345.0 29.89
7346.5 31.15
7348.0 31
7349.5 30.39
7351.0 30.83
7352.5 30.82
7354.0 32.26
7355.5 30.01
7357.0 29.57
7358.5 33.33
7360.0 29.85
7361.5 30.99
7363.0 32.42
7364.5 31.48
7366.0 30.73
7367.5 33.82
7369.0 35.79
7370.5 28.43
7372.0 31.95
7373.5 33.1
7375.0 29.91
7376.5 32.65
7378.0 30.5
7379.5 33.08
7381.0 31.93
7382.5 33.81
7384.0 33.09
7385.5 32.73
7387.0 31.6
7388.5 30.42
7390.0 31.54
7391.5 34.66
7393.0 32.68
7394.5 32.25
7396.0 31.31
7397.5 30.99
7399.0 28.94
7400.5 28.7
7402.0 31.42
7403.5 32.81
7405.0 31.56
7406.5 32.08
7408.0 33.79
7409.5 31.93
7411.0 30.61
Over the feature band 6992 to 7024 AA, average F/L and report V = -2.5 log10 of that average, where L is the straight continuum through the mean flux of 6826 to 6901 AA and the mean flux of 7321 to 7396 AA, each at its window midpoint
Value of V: -0.12 mag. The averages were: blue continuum 22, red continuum 31.6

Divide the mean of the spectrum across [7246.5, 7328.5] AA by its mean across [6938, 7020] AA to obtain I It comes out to 1.13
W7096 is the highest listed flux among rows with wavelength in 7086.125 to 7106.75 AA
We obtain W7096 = 27.7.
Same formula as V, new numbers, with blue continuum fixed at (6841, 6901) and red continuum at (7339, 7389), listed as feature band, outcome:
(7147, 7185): 0.070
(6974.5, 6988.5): -0.133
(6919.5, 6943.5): -0.099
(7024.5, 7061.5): -0.162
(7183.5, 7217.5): 0.061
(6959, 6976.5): -0.126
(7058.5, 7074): -0.066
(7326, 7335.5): 0.004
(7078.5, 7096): -0.038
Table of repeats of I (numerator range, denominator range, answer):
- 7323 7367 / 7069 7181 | 1.19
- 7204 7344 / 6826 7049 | 1.19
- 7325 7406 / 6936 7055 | 1.13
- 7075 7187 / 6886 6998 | 1.03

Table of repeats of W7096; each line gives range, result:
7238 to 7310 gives 36.81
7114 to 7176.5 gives 28.49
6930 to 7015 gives 29.61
